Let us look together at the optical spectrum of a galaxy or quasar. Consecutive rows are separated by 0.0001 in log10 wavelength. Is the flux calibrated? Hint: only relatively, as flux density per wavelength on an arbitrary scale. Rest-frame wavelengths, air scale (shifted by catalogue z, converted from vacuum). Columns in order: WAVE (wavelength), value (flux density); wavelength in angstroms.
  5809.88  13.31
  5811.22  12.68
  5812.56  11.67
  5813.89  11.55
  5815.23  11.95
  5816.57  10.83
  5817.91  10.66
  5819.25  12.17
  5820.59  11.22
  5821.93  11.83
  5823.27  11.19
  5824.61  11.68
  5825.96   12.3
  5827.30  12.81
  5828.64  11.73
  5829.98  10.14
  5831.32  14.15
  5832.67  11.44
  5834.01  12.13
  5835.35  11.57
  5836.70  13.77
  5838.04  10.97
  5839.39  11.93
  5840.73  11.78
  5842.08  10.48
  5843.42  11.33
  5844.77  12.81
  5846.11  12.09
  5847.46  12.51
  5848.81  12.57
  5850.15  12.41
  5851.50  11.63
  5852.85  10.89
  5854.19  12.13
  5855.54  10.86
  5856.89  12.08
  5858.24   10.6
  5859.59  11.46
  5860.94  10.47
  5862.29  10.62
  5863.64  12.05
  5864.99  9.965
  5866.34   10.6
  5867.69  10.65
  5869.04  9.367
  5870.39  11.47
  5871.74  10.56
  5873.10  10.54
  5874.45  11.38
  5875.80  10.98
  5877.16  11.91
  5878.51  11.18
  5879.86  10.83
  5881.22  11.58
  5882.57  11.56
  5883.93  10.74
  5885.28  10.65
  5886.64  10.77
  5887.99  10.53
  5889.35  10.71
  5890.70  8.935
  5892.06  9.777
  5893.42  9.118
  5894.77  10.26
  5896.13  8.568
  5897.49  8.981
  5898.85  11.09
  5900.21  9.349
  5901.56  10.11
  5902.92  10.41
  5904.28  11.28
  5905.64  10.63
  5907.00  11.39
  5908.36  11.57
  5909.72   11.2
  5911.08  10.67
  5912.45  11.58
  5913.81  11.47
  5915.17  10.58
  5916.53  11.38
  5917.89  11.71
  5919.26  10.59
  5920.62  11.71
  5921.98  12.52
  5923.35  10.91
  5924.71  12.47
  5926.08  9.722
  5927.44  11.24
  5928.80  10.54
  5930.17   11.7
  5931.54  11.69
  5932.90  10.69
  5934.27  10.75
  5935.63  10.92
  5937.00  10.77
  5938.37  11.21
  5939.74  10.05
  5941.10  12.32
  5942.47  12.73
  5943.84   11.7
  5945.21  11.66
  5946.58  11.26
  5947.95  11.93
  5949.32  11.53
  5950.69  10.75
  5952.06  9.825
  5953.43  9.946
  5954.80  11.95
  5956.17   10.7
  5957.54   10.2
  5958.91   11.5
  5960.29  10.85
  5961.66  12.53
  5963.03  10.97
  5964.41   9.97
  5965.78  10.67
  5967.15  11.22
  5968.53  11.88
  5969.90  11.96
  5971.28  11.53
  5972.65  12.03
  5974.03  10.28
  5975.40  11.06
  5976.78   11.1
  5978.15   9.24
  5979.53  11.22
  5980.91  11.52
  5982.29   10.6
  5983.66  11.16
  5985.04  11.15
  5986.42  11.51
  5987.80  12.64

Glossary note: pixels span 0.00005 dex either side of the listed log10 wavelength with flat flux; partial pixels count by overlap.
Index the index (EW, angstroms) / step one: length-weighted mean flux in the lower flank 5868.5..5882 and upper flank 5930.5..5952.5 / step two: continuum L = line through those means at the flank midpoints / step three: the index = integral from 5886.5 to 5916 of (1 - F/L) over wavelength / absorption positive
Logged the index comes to 1.85 angstroms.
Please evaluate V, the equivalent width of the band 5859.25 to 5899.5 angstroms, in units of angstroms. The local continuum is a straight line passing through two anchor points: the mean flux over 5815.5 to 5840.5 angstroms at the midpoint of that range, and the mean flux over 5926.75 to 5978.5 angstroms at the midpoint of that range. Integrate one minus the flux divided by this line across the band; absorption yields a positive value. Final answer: 3.4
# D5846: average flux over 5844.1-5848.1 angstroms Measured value 12.5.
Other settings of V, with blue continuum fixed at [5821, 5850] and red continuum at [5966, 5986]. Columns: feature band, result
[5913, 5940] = 0.7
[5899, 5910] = 0.8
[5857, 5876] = 1.6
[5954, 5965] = 0.1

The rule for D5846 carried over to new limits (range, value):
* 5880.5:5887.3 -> 11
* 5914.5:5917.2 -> 11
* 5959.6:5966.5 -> 11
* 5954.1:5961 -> 11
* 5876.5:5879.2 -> 11.6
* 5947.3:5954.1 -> 10.8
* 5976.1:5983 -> 10.7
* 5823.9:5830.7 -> 11.7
